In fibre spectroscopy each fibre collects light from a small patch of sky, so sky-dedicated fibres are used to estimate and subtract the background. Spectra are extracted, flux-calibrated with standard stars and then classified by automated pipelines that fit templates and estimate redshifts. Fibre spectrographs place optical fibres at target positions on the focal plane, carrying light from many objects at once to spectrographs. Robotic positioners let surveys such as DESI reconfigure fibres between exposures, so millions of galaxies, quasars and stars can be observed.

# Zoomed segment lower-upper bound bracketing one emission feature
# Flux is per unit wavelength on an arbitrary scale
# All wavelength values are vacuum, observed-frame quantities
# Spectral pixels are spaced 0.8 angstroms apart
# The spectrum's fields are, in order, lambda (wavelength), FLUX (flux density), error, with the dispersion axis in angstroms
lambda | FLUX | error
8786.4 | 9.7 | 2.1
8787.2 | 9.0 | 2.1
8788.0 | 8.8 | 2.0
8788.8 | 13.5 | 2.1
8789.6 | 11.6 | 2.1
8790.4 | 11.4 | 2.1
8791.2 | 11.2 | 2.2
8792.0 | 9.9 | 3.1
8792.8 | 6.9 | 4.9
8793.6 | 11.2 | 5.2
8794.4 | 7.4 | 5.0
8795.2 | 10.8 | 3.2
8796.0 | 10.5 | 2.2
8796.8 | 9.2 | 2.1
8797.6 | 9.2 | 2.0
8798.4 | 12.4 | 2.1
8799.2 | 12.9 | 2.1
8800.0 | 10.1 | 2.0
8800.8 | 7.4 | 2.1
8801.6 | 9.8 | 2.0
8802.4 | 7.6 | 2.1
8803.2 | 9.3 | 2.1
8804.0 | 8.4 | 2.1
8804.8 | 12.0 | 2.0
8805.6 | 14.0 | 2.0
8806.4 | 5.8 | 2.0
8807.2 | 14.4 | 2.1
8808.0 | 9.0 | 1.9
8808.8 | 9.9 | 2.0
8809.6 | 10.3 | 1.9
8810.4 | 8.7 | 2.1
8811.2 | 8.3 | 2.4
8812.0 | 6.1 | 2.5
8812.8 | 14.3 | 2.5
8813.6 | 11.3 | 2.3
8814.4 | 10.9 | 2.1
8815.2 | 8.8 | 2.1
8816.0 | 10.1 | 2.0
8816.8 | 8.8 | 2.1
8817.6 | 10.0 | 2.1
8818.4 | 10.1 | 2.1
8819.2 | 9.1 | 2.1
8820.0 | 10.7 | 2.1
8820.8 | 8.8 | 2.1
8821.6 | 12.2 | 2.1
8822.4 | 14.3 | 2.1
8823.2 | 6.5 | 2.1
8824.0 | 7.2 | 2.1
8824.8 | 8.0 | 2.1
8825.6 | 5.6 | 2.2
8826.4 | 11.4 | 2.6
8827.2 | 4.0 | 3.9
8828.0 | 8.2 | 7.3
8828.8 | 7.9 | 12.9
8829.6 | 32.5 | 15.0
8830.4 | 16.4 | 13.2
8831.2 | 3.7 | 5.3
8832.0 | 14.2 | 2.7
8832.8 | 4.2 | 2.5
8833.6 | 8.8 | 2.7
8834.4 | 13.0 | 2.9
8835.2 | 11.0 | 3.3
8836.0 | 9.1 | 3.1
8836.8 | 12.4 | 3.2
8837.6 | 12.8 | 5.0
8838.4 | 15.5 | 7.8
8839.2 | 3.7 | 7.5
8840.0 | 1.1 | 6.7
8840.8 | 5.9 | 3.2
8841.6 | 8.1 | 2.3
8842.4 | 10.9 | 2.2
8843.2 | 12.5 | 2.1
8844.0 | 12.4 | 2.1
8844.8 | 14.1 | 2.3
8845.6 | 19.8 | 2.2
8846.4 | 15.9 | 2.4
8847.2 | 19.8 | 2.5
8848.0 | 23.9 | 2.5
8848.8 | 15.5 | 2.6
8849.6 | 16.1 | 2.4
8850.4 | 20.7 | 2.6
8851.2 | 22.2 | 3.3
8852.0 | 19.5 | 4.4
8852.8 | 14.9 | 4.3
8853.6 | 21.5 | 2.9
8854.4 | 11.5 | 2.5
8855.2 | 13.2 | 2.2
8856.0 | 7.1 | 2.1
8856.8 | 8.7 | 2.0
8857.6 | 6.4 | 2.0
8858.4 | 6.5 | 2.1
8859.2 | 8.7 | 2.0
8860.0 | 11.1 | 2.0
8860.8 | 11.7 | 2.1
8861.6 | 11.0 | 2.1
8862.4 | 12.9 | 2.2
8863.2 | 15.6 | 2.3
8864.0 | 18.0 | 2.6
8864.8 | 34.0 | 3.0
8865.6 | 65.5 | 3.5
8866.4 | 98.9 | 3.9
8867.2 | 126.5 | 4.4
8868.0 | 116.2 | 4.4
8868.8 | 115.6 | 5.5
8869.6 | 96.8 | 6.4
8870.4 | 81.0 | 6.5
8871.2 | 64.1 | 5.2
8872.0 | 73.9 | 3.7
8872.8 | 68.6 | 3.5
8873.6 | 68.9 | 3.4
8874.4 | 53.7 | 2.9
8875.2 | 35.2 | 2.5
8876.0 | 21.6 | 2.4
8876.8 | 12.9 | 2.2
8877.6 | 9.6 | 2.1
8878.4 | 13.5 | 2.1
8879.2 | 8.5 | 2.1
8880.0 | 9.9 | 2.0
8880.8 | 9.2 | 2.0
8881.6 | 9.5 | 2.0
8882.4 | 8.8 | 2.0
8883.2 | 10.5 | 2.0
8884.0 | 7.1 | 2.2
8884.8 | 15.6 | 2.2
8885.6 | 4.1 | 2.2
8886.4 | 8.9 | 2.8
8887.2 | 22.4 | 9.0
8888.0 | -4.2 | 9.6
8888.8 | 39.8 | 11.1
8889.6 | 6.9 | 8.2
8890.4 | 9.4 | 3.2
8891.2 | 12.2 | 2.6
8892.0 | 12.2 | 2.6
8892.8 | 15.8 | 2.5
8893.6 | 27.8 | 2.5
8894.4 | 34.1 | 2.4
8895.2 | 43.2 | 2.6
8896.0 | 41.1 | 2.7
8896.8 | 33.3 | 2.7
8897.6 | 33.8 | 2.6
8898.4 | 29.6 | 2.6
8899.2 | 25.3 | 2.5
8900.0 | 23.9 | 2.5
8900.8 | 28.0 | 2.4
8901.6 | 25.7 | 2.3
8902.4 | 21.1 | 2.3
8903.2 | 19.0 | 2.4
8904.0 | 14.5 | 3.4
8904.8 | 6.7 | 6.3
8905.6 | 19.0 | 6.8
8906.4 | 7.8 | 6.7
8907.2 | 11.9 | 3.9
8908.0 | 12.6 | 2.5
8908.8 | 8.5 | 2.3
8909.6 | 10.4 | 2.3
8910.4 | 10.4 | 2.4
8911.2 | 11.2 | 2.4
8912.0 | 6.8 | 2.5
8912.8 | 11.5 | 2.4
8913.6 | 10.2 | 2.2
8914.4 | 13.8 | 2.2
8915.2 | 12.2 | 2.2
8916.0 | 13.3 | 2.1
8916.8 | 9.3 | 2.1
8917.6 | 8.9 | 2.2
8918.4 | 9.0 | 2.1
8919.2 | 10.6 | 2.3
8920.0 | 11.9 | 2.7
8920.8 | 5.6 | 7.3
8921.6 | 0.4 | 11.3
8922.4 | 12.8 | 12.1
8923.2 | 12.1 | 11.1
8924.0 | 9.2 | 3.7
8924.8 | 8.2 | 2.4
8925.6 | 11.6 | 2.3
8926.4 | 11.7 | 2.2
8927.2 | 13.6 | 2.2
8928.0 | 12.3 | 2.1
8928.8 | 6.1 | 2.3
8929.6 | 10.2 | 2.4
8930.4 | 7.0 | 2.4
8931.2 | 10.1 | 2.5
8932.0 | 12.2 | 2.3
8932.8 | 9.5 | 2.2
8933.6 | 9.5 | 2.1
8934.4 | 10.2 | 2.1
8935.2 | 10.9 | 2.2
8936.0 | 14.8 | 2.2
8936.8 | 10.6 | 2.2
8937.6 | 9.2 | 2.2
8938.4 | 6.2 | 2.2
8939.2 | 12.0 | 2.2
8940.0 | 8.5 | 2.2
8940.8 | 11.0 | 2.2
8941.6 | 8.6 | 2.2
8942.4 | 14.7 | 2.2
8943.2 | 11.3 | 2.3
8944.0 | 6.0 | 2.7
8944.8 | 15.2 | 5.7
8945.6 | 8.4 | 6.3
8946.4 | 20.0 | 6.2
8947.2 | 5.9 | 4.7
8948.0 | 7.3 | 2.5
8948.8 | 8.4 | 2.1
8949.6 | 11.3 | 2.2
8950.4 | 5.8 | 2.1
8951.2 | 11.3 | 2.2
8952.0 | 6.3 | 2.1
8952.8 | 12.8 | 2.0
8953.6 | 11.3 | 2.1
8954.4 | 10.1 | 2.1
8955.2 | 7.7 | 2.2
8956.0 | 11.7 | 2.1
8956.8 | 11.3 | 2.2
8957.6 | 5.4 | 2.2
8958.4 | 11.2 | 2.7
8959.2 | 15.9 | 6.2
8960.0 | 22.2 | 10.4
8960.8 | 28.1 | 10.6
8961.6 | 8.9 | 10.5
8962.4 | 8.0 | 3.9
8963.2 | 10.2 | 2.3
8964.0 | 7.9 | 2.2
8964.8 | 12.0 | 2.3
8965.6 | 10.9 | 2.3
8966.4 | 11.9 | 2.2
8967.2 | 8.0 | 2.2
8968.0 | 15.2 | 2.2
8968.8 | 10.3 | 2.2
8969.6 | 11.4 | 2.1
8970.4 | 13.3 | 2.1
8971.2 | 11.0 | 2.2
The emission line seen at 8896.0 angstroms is [N II] 6583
